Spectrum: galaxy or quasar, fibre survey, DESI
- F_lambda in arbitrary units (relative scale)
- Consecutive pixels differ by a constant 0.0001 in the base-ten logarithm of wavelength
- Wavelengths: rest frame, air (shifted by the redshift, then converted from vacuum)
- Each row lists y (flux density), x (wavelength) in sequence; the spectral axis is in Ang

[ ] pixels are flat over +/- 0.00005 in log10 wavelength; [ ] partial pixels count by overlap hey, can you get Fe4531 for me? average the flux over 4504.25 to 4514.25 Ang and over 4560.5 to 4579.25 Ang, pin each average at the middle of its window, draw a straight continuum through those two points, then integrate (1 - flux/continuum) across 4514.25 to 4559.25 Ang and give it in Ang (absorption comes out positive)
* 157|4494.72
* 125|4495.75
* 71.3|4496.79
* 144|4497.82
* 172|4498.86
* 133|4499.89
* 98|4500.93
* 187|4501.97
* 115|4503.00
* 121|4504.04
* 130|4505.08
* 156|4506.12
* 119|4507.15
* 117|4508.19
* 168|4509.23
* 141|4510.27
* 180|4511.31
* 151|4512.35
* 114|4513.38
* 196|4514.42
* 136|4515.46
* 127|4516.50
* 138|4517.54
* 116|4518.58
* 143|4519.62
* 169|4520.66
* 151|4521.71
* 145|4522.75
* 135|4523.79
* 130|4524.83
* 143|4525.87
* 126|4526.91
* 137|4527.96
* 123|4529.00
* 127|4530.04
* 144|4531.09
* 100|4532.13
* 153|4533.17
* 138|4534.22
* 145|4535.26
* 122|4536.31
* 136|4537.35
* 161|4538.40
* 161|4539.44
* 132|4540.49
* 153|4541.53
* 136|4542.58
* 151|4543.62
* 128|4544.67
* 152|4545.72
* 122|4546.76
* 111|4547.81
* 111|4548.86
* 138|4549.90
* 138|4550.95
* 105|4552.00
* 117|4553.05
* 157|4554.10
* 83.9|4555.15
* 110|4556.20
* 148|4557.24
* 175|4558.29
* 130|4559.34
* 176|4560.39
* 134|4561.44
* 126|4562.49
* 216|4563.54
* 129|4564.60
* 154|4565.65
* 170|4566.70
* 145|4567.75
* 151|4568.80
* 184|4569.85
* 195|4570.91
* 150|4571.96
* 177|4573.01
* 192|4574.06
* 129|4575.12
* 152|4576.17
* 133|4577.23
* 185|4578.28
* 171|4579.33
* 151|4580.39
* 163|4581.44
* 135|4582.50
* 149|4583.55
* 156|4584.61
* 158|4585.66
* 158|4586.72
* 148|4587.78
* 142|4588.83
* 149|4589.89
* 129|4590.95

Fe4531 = 4.4 Ang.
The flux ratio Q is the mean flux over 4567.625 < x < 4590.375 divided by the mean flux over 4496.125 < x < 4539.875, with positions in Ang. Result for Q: 1.14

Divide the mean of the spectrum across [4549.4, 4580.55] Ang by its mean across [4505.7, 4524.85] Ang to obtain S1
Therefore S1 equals 1.05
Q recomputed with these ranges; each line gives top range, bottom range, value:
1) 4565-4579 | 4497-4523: 1.15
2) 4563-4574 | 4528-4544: 1.21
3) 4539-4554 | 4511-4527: 0.92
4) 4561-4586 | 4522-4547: 1.15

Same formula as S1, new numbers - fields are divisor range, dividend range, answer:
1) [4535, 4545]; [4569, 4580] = 1.16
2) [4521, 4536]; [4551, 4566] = 1.03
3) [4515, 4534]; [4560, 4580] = 1.19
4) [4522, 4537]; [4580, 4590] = 1.13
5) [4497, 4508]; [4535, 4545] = 1.06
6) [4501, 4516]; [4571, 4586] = 1.10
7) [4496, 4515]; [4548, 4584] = 1.07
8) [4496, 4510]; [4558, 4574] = 1.21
